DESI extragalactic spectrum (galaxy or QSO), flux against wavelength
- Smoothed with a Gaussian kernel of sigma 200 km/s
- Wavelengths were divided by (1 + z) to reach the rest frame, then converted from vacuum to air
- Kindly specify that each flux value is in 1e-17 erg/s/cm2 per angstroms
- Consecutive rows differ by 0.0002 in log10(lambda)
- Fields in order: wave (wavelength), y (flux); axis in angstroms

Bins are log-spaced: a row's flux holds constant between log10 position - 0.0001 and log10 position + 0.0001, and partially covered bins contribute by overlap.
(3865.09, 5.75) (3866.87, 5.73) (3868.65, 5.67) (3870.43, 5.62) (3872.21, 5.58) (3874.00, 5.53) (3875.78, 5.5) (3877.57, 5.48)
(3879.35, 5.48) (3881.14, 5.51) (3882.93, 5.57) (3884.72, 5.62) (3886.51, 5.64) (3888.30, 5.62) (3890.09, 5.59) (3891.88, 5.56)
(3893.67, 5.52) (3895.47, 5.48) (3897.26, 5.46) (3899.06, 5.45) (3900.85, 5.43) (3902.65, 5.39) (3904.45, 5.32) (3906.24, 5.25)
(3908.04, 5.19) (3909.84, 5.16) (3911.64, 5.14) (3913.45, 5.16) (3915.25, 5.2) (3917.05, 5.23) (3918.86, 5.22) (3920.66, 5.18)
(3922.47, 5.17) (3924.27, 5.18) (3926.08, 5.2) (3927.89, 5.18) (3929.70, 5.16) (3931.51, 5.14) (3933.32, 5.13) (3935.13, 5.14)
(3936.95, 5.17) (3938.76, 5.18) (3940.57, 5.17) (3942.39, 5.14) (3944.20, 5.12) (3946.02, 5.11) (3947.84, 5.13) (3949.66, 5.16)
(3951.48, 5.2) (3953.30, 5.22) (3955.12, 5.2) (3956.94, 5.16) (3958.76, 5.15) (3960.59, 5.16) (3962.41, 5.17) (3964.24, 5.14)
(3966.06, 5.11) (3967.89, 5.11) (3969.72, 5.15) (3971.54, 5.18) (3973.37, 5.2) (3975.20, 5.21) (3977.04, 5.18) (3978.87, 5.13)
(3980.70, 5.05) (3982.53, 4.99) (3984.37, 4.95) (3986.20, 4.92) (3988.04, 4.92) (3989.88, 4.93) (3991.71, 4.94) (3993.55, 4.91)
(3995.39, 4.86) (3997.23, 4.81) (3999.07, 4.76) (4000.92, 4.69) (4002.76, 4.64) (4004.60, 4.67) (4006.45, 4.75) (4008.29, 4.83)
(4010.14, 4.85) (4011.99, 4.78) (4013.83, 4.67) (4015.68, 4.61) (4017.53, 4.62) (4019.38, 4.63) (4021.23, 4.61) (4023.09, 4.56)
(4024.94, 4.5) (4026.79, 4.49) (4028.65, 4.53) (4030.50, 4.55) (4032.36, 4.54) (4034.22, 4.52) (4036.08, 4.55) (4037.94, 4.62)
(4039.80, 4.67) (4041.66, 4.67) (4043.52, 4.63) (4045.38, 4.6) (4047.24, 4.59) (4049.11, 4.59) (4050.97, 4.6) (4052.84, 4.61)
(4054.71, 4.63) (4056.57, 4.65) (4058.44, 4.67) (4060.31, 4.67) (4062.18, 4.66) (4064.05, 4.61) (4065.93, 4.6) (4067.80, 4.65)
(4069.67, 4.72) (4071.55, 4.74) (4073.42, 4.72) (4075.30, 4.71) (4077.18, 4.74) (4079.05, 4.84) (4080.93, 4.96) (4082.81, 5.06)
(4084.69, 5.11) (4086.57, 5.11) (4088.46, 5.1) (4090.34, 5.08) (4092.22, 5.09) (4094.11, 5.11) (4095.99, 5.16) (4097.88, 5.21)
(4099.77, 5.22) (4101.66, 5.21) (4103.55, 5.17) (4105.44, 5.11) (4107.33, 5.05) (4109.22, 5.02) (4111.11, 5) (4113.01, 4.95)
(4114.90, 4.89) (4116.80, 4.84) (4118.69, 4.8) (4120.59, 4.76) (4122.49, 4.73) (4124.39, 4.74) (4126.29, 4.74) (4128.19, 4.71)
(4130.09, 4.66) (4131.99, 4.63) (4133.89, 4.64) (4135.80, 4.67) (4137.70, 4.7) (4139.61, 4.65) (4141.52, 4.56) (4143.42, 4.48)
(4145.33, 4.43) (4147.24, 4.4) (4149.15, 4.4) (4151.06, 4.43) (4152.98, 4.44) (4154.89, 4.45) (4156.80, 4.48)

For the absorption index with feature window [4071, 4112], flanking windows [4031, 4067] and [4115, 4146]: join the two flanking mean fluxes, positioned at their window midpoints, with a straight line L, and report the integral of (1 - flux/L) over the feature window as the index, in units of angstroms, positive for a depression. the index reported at -3.3 angstroms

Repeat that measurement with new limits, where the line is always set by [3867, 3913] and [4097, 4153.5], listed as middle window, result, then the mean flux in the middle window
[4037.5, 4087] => 2.43 angstroms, 4.72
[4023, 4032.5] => 1.01 angstroms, 4.53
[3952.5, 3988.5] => 0.80 angstroms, 5.12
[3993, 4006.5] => 1.02 angstroms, 4.76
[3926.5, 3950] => 0.79 angstroms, 5.15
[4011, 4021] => 0.86 angstroms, 4.66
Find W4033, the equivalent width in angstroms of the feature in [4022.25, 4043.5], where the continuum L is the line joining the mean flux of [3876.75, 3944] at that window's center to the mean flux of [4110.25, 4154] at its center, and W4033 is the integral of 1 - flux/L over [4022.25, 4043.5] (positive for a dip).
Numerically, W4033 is 1.7 angstroms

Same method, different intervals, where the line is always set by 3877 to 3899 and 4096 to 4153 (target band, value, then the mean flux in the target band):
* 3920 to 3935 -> 0.7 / 5.17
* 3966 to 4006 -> 2.0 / 4.96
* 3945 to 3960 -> 0.5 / 5.16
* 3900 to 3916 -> 0.7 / 5.25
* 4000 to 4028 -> 2.6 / 4.66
